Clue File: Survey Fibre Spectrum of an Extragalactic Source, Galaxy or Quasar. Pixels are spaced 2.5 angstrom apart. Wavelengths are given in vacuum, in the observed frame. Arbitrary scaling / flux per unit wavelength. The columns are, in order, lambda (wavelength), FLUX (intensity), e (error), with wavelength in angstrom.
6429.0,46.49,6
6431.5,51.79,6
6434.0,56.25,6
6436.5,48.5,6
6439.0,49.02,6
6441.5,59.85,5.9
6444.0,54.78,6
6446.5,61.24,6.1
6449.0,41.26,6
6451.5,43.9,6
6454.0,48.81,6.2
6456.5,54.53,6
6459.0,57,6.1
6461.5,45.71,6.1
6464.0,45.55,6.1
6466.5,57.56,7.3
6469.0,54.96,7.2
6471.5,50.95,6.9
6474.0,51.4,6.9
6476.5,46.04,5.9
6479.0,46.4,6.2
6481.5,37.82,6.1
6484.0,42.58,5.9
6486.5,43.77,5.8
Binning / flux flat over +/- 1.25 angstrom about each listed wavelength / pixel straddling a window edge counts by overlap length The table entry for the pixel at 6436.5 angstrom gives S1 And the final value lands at 48.5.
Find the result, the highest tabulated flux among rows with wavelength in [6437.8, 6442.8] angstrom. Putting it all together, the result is 59.85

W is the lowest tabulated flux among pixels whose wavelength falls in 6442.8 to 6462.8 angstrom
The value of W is 41.26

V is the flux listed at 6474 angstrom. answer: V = 51.4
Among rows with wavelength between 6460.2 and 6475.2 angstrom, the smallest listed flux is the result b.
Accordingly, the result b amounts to 45.55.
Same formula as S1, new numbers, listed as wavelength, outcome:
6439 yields 49.02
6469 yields 54.96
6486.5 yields 43.77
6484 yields 42.58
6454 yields 48.81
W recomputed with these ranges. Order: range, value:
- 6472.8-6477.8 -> 46.04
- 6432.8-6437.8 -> 48.5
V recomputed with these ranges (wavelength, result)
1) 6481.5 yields 37.82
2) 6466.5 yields 57.56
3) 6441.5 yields 59.85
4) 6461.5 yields 45.71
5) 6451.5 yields 43.9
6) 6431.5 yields 51.79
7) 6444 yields 54.78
